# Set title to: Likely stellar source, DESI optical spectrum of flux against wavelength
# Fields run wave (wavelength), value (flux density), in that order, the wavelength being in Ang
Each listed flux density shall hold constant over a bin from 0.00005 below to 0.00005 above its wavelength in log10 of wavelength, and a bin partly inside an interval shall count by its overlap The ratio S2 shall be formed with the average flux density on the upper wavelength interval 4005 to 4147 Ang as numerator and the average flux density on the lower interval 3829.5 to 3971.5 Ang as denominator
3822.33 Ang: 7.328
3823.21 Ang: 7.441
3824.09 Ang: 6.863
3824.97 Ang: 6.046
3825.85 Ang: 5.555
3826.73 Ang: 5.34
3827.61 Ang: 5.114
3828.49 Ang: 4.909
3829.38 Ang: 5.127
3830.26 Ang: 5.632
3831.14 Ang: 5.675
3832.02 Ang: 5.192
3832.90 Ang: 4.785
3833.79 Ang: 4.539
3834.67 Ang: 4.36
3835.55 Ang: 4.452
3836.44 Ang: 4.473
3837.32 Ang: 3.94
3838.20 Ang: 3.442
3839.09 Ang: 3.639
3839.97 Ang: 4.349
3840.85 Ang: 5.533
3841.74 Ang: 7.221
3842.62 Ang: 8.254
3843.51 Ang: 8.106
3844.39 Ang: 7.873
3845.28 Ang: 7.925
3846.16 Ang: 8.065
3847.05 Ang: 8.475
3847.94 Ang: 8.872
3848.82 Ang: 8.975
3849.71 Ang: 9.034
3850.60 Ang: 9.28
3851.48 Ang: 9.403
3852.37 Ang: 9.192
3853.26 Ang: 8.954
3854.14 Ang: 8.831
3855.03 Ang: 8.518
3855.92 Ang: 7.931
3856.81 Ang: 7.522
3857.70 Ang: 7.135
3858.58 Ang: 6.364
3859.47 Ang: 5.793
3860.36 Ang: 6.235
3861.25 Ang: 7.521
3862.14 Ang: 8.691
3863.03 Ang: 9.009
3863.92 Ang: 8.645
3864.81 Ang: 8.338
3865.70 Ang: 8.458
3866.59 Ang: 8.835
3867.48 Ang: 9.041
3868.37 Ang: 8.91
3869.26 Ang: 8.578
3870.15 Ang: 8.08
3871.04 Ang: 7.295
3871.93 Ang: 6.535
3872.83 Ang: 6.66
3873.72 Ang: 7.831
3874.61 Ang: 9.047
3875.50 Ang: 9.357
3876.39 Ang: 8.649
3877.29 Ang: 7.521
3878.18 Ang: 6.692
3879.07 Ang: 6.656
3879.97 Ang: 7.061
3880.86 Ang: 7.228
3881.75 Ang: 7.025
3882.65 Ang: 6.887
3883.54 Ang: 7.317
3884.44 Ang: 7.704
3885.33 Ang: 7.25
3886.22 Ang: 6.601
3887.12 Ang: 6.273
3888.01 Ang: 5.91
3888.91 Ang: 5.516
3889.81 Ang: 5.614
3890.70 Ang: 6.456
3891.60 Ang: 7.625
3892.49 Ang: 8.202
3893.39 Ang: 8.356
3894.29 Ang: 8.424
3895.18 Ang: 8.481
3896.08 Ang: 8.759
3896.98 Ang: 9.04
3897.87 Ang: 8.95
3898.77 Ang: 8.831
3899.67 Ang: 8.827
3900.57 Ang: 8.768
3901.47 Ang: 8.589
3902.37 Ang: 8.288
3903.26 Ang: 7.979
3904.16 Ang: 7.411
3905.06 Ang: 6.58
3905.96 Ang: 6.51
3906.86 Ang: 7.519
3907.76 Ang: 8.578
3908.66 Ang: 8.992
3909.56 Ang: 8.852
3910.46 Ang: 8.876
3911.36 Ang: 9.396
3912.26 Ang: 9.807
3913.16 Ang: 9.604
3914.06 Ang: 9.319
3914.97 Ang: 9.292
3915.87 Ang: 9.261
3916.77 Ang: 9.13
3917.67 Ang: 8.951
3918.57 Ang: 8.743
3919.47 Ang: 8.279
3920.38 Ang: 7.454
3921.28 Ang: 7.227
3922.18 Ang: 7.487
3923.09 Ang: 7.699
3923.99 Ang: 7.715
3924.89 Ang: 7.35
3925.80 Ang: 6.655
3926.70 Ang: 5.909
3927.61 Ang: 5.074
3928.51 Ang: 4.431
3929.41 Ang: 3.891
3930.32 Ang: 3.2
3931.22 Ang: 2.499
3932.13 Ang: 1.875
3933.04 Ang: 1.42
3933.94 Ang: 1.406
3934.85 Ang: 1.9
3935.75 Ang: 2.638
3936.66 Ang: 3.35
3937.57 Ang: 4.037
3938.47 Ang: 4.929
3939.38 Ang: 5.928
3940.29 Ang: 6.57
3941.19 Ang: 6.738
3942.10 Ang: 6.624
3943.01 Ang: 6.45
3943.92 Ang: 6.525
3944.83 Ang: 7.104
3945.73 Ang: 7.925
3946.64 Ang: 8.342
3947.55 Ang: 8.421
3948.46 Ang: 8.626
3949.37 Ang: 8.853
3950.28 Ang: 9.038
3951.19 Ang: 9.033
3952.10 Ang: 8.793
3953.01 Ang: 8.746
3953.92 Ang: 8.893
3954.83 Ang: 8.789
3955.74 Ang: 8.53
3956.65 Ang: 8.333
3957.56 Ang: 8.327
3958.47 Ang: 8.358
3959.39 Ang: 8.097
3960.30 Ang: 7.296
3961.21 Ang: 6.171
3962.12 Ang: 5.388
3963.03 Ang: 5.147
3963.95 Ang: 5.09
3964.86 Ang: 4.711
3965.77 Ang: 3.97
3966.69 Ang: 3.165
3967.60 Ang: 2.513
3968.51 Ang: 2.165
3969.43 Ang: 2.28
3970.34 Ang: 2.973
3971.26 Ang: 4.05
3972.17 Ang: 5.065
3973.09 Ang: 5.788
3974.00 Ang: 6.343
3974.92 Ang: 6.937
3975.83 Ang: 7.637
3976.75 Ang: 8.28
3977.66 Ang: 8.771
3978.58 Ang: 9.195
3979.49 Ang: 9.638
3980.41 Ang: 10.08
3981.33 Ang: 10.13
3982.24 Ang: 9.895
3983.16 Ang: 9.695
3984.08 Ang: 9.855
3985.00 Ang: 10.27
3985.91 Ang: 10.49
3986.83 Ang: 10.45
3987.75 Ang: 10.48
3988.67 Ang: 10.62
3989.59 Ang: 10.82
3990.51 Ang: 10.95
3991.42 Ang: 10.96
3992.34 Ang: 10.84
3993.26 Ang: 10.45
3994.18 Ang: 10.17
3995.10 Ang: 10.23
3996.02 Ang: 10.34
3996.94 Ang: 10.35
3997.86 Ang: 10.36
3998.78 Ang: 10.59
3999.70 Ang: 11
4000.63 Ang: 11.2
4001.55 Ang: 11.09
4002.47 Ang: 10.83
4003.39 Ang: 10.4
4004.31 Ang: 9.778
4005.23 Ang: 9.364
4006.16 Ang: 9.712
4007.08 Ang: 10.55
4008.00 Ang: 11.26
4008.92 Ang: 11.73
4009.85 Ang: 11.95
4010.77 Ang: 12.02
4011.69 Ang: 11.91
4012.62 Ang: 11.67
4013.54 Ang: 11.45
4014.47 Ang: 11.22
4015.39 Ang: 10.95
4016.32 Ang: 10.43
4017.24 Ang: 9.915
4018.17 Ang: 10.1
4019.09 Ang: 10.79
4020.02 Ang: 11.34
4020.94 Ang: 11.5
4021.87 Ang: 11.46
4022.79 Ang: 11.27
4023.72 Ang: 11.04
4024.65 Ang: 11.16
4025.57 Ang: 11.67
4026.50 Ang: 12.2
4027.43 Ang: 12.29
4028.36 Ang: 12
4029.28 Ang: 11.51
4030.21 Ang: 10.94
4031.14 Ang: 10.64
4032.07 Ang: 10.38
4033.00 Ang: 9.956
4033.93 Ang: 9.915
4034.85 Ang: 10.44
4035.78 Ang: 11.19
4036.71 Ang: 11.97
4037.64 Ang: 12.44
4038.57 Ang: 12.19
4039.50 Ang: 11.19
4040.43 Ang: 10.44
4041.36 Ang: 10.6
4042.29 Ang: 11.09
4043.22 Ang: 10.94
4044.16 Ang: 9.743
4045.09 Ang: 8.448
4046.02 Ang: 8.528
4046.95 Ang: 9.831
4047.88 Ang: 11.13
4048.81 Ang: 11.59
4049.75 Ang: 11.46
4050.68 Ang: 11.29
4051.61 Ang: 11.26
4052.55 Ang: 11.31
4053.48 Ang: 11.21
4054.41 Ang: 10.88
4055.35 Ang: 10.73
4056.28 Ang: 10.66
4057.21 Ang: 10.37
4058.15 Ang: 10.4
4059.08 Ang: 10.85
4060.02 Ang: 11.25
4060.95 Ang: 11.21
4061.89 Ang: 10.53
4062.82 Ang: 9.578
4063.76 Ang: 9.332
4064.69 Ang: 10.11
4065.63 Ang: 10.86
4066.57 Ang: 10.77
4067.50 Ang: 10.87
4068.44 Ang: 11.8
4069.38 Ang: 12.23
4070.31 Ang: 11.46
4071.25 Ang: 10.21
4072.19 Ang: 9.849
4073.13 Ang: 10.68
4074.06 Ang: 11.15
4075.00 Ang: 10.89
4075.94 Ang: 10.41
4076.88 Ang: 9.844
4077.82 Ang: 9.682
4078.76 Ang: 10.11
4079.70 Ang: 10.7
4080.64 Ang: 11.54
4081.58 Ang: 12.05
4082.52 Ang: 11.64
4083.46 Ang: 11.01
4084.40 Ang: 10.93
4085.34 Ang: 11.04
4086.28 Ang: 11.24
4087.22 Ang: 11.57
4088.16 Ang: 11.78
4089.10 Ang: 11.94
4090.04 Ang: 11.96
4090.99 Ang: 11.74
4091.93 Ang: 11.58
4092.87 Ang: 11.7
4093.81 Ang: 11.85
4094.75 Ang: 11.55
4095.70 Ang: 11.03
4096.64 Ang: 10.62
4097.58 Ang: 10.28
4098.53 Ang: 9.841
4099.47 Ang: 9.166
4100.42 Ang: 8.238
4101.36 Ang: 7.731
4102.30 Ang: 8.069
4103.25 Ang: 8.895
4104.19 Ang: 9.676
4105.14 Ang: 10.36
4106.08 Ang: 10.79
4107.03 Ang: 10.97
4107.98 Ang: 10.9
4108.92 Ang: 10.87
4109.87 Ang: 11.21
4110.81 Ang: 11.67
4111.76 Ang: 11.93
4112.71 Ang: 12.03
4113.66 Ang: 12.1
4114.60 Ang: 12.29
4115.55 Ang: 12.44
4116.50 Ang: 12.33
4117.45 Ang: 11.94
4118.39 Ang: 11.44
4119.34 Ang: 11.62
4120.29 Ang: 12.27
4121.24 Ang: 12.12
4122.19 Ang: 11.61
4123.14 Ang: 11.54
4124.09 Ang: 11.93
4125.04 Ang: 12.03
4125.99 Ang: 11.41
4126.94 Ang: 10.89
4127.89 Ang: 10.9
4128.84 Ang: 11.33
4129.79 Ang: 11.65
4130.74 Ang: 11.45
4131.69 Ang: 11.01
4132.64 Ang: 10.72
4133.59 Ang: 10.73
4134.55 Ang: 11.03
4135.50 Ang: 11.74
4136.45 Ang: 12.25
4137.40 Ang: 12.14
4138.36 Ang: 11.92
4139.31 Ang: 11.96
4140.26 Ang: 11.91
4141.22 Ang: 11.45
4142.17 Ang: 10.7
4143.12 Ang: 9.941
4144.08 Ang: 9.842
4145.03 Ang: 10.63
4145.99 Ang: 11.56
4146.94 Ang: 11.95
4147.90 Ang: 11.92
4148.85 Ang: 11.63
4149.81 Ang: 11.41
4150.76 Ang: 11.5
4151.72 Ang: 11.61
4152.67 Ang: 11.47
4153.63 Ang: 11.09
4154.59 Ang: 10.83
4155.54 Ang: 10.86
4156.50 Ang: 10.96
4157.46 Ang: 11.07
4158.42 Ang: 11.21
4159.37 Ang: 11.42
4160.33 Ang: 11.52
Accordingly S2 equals 1.58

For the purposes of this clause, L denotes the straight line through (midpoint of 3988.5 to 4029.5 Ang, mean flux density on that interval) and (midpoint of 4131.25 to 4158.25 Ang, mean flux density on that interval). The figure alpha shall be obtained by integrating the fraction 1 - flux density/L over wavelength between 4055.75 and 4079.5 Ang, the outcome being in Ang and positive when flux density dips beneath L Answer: 1.06 Ang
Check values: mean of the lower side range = 11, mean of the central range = 10.6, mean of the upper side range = 11.3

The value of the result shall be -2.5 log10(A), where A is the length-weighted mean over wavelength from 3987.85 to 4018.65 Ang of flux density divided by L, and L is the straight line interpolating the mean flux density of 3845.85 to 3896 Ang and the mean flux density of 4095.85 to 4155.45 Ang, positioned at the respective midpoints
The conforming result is -0.13 mag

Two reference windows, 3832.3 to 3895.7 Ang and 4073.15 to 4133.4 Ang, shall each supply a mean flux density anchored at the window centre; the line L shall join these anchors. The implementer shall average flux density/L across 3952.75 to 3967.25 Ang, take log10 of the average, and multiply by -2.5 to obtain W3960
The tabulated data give 0.29 mag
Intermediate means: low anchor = 7.32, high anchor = 11.1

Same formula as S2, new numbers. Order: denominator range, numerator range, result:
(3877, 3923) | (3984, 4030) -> 1.38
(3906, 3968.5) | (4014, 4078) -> 1.61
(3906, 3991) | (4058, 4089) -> 1.52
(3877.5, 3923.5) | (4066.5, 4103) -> 1.36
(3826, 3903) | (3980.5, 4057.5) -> 1.48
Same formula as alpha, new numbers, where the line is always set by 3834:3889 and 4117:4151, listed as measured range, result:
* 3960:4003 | 4.77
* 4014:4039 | -3.30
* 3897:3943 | 7.85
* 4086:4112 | 0.60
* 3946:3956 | -0.01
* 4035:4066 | -1.66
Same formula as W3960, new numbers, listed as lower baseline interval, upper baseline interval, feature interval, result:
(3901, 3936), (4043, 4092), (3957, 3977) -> 0.437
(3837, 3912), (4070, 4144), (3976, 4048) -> -0.101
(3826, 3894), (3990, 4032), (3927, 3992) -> 0.392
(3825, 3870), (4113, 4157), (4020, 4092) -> -0.073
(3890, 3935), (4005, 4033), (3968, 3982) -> 0.398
